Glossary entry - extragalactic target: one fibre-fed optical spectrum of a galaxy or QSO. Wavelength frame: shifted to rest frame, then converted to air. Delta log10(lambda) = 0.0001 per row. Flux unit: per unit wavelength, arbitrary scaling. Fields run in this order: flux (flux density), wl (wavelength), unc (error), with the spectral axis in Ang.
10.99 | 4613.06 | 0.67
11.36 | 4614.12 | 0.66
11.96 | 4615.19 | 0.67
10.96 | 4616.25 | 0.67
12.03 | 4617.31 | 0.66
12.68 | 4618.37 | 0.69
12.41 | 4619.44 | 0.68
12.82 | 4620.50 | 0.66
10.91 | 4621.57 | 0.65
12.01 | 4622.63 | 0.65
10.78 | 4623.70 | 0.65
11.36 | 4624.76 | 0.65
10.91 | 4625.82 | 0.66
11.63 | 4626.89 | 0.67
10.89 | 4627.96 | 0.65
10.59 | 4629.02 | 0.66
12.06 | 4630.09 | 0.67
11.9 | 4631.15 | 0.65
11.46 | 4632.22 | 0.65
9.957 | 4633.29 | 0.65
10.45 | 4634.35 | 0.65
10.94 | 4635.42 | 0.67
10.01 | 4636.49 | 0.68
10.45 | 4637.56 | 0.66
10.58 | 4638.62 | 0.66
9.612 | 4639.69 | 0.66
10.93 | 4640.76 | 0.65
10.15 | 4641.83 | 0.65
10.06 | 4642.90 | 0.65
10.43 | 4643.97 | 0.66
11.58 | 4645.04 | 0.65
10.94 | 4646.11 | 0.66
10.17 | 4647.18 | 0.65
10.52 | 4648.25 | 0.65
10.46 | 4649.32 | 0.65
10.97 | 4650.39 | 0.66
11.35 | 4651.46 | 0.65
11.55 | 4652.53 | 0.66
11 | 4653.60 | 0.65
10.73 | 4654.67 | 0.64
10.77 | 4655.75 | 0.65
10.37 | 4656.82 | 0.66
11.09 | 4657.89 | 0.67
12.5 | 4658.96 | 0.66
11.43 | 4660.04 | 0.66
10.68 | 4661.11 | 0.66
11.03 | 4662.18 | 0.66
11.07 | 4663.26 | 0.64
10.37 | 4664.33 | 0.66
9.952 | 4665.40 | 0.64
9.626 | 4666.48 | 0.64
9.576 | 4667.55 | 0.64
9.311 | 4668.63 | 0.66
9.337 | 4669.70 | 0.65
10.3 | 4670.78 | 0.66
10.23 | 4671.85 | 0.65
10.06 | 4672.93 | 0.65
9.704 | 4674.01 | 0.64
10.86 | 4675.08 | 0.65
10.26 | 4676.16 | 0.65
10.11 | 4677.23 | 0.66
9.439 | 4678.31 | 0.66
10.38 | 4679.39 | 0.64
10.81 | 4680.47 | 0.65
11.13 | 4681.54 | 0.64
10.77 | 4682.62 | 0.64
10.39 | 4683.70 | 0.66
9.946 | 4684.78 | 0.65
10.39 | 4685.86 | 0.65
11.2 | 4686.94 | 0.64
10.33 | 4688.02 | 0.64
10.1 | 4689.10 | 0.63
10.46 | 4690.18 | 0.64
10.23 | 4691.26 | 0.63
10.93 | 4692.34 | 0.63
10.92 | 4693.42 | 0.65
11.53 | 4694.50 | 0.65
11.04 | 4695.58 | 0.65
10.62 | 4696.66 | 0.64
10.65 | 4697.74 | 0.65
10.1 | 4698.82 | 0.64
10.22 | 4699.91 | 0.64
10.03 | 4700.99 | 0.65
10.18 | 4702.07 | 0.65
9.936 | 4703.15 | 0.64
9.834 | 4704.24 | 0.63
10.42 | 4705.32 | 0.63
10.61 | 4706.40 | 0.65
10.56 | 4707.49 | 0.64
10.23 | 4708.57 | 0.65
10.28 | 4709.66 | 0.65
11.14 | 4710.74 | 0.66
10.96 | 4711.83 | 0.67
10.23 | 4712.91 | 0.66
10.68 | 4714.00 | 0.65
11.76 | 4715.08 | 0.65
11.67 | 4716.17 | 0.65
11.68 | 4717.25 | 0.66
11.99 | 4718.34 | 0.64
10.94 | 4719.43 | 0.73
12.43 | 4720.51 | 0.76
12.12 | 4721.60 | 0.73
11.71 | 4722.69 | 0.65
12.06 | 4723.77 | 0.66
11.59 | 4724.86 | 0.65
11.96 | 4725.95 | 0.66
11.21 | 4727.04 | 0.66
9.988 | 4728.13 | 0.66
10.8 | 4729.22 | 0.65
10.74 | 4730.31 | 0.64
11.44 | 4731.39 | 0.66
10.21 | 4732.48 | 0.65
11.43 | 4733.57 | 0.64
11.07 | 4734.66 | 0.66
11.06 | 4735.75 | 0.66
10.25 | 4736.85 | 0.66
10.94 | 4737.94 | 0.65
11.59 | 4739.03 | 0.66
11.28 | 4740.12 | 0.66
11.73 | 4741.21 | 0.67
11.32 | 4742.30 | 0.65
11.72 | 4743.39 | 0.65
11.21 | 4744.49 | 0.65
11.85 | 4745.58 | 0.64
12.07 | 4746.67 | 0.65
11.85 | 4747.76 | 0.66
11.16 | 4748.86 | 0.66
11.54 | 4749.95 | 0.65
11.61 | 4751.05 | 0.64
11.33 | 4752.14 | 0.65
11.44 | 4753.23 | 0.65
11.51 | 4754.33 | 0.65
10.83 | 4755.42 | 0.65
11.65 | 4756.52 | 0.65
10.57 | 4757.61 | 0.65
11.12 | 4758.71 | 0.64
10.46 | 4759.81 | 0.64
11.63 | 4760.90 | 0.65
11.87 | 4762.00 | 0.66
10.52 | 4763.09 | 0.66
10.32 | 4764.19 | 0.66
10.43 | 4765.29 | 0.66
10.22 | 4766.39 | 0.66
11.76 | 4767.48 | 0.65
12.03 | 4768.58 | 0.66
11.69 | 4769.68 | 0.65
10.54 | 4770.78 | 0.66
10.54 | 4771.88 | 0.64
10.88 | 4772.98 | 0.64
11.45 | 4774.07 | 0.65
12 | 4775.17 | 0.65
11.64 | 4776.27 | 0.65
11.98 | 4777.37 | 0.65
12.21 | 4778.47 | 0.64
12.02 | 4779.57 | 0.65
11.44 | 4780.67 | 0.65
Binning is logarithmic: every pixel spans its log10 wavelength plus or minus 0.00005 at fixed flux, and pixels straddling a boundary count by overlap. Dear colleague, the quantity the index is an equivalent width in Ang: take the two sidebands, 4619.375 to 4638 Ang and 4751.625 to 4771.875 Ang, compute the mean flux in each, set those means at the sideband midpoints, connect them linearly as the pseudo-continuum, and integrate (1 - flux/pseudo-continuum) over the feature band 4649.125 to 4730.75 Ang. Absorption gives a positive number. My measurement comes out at 3.1 Ang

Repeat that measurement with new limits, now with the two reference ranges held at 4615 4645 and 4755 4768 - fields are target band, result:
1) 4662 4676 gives 1.2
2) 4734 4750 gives -0.6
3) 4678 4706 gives 1.4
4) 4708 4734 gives -0.5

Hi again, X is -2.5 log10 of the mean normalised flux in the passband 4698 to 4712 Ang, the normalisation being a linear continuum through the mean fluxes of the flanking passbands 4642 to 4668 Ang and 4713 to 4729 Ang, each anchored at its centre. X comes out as 0.099 mag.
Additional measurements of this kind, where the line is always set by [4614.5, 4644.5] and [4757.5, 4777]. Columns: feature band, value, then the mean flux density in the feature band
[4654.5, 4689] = 0.07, 10.4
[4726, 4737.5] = 0.02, 10.9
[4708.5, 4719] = 0.00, 11.1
